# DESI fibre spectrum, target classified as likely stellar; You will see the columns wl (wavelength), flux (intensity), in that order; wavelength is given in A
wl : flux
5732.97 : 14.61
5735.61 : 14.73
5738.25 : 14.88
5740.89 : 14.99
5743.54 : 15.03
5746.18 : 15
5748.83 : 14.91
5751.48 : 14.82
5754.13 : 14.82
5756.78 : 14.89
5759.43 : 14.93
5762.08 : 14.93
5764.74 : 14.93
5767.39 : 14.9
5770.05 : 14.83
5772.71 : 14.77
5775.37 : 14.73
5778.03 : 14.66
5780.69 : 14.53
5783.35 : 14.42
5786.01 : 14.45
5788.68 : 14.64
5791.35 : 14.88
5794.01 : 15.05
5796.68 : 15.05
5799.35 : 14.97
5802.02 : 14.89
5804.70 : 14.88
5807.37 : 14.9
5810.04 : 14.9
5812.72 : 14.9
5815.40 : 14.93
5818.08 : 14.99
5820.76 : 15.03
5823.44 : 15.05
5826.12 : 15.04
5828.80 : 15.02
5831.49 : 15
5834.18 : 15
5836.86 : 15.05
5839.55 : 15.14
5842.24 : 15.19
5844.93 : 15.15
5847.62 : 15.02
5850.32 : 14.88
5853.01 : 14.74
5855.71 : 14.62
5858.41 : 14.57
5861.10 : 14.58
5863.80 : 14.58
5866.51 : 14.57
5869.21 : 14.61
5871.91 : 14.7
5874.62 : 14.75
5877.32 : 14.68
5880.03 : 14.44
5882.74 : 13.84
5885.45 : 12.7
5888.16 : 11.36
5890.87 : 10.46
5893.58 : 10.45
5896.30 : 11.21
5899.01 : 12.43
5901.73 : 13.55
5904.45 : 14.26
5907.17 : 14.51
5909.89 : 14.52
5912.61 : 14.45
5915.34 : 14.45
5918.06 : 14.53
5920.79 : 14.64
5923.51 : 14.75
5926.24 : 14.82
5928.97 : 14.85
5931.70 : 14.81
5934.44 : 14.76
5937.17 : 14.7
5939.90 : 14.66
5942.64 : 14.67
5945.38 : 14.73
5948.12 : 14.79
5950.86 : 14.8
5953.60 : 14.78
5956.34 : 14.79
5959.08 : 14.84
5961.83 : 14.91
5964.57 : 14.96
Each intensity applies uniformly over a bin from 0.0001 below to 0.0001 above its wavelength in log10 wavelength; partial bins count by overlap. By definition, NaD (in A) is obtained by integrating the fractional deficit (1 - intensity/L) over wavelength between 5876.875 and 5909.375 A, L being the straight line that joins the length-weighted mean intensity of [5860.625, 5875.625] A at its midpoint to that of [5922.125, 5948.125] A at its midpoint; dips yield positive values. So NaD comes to 4.1 A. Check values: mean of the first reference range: 14.6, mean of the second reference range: 14.8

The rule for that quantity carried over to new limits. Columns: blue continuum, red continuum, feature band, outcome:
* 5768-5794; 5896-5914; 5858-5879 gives -1.0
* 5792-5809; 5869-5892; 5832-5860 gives -1.6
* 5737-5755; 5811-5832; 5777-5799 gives 0.3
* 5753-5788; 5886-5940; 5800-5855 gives -2.5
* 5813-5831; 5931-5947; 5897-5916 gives 1.1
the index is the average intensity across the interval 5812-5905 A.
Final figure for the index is 14.2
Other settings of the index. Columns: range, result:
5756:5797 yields 14.8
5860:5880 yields 14.6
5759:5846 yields 14.9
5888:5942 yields 13.8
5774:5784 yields 14.6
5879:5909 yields 12.7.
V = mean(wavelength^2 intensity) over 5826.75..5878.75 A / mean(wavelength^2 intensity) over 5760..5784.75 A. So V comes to 1.03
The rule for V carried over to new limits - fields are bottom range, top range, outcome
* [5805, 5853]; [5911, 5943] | 1.01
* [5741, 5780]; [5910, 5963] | 1.05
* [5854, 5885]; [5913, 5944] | 1.03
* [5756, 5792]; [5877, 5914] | 0.92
